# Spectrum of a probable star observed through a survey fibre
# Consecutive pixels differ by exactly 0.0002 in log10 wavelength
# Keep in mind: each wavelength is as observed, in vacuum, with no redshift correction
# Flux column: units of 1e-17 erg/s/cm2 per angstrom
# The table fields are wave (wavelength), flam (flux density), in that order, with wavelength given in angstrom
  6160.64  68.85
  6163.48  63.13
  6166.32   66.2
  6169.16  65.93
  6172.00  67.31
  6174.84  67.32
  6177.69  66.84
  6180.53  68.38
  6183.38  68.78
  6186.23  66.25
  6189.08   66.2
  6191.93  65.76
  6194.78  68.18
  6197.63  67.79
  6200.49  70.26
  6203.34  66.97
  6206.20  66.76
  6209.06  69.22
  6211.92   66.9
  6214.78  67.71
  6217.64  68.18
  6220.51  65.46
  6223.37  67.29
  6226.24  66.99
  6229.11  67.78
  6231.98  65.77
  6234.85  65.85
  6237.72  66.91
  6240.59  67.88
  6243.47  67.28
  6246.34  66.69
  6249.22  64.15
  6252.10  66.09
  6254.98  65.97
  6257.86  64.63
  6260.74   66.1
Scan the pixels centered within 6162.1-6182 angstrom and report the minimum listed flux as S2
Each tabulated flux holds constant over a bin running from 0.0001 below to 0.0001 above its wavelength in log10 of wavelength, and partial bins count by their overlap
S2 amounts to 63.13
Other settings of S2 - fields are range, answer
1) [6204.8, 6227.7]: 65.46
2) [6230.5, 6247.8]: 65.77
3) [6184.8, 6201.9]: 65.76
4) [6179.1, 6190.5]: 66.2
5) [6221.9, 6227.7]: 66.99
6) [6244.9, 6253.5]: 64.15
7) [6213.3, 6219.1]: 67.71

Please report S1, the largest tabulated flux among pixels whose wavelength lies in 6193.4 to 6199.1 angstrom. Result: 68.18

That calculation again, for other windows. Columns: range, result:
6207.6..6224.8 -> 69.22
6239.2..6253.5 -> 67.88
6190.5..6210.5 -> 70.26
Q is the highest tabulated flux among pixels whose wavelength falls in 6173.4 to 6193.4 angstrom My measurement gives 68.78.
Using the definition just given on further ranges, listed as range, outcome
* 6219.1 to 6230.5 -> 67.78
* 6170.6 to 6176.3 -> 67.32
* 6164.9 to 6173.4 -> 67.31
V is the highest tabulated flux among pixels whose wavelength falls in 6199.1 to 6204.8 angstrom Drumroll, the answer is 70.26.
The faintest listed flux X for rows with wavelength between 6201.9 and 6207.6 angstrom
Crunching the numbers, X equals 66.76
